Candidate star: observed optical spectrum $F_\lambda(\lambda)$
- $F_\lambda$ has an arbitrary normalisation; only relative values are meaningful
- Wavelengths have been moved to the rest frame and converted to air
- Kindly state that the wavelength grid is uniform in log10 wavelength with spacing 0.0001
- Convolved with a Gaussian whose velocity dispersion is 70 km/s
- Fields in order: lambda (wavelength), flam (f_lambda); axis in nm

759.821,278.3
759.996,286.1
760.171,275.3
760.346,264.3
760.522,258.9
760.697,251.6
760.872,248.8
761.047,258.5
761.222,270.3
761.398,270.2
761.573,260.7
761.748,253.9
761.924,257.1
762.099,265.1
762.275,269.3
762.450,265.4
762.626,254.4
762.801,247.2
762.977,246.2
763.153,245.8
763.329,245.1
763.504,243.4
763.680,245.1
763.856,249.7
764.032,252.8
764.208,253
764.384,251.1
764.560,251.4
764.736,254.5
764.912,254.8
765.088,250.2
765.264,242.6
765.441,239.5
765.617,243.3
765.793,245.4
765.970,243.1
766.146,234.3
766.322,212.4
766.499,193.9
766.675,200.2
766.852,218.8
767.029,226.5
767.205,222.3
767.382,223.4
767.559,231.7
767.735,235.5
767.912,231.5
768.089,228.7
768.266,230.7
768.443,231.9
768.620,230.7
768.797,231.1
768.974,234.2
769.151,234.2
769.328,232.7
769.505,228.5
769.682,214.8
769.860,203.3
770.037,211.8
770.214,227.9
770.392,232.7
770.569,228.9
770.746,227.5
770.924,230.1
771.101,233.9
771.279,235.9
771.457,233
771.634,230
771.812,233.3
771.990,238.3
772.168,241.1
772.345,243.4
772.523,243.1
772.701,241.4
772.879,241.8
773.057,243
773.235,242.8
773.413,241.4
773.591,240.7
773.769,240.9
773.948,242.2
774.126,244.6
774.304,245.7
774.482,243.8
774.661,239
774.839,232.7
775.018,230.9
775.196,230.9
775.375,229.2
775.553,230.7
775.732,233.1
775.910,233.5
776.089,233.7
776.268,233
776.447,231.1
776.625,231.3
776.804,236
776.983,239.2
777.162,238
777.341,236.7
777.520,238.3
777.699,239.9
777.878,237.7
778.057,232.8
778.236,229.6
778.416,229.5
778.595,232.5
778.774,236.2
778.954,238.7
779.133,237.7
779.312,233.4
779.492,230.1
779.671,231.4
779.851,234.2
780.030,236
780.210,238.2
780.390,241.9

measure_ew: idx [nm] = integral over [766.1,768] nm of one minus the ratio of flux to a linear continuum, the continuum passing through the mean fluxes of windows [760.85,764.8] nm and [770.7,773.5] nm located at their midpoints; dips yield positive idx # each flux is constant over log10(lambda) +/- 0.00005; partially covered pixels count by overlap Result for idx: 0.20 nm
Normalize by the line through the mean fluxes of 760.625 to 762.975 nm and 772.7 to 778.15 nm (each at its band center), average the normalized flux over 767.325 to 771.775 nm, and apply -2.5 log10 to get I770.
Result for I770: 0.08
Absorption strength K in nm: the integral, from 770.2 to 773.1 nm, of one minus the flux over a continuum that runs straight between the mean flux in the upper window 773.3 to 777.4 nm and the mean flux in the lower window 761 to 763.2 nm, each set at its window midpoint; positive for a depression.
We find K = 0.084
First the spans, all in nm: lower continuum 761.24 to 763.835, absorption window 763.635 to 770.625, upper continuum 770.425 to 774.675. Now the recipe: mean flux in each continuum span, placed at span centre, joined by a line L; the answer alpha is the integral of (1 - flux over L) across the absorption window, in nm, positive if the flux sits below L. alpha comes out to 0.42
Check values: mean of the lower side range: 255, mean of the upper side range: 239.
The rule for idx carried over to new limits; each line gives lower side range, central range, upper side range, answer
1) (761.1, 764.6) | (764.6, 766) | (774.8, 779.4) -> 0.02 nm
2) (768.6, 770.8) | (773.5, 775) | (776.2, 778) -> -0.05 nm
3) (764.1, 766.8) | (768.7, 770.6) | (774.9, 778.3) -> 0.09 nm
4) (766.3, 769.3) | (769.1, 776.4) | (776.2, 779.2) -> -0.13 nm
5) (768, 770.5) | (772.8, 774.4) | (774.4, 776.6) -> -0.08 nm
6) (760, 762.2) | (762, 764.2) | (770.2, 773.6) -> 0.04 nm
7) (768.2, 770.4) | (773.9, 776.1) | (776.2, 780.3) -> -0.04 nm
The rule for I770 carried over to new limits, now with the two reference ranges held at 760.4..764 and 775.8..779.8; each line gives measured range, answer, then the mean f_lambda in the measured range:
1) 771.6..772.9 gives 0.012 mag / 239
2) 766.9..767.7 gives 0.101 mag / 226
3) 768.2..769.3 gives 0.065 mag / 232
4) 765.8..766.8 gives 0.143 mag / 219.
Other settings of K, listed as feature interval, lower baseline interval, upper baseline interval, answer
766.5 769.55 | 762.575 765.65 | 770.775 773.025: 0.20 nm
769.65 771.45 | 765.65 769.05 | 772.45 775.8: 0.06 nm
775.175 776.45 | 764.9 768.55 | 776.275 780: 0.01 nm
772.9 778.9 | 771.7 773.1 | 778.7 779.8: 0.02 nm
